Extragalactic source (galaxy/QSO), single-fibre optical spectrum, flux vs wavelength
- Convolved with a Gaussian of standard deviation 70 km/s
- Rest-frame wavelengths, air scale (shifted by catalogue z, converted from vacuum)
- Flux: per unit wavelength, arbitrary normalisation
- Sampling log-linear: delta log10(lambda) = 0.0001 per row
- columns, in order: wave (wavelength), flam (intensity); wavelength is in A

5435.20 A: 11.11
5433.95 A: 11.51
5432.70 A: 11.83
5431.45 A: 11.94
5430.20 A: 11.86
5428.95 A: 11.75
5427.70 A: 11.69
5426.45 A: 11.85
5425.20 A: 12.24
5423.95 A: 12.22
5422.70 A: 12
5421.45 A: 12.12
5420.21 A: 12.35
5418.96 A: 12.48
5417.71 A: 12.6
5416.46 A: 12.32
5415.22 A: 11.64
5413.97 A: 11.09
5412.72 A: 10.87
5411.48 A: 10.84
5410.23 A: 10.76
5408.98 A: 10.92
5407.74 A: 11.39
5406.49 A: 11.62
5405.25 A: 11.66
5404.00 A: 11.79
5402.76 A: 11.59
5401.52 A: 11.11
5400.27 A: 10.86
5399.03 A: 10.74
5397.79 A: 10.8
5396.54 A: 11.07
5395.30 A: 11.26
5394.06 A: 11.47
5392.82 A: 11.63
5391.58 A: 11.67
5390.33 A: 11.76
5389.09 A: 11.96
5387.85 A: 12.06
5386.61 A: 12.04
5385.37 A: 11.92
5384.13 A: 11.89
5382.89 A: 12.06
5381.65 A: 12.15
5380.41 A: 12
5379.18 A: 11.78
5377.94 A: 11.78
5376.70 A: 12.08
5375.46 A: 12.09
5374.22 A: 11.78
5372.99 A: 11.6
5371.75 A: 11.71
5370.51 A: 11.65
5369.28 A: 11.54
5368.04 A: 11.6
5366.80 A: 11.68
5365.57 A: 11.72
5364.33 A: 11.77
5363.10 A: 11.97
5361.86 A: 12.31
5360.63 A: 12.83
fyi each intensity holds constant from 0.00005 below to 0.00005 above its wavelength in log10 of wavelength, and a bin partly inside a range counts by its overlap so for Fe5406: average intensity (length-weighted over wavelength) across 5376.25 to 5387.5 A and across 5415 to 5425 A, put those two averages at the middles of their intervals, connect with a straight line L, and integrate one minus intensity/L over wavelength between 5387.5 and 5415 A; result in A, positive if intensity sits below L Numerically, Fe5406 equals 1.8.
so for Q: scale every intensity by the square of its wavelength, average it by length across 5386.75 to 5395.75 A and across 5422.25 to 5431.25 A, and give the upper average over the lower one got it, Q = 1.0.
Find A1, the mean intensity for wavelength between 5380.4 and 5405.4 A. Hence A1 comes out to 11.6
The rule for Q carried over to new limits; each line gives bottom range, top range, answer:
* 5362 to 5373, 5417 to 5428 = 1.06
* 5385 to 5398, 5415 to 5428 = 1.06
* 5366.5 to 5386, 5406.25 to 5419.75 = 0.99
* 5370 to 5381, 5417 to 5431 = 1.04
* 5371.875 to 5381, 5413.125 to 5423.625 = 1.03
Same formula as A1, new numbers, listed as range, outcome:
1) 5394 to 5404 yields 11.1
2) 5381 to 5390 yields 12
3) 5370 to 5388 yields 11.9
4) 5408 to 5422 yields 11.6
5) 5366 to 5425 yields 11.7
